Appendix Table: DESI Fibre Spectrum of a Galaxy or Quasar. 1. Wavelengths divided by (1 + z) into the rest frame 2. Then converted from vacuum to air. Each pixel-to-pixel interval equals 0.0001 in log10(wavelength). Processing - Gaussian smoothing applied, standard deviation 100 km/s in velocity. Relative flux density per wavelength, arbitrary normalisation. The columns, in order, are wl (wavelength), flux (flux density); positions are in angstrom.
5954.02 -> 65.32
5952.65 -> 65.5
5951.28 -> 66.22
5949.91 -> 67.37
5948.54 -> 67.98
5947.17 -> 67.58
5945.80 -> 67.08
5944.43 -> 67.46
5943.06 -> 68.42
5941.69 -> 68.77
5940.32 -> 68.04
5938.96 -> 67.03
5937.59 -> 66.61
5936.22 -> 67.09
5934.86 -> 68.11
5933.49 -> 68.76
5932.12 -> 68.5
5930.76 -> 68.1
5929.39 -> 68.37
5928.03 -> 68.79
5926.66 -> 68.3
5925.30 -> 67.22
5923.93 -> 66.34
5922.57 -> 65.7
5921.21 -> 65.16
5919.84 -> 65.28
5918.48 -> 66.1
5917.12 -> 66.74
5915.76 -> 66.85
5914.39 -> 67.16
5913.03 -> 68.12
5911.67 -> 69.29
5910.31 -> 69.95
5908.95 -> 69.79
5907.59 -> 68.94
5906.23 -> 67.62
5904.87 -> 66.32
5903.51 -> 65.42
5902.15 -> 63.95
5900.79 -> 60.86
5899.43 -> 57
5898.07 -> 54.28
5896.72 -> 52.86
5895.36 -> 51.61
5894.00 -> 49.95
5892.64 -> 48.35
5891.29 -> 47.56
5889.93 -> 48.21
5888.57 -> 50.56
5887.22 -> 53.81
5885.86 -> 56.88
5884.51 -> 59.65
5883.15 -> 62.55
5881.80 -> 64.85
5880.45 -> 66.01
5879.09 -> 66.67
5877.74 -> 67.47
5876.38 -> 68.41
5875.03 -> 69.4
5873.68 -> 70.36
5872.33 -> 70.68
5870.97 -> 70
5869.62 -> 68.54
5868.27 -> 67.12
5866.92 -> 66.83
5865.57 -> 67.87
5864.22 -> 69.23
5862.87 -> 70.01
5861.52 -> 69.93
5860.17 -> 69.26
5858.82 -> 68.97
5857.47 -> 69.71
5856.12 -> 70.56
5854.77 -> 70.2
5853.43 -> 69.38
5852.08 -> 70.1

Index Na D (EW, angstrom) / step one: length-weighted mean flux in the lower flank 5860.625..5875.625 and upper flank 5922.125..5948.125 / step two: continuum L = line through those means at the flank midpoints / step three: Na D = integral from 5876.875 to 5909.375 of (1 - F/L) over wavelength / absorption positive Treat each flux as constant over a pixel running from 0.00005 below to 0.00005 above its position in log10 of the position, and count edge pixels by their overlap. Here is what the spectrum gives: 4.4 angstrom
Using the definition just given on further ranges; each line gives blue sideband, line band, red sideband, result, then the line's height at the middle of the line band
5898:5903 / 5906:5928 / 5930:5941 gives -1.37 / 63.5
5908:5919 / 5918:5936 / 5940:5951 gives 0.17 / 67.9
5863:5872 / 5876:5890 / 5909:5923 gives 1.49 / 68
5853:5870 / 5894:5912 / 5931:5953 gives 1.58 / 68.3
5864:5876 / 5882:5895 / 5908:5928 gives 2.83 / 68.3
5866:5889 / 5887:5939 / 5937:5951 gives 2.54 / 66.3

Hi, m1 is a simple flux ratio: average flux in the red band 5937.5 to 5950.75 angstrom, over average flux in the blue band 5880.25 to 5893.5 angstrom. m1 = 1.2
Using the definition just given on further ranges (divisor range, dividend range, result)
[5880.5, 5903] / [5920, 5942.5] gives 1.21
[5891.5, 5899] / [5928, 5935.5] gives 1.33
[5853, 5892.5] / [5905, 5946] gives 1.04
